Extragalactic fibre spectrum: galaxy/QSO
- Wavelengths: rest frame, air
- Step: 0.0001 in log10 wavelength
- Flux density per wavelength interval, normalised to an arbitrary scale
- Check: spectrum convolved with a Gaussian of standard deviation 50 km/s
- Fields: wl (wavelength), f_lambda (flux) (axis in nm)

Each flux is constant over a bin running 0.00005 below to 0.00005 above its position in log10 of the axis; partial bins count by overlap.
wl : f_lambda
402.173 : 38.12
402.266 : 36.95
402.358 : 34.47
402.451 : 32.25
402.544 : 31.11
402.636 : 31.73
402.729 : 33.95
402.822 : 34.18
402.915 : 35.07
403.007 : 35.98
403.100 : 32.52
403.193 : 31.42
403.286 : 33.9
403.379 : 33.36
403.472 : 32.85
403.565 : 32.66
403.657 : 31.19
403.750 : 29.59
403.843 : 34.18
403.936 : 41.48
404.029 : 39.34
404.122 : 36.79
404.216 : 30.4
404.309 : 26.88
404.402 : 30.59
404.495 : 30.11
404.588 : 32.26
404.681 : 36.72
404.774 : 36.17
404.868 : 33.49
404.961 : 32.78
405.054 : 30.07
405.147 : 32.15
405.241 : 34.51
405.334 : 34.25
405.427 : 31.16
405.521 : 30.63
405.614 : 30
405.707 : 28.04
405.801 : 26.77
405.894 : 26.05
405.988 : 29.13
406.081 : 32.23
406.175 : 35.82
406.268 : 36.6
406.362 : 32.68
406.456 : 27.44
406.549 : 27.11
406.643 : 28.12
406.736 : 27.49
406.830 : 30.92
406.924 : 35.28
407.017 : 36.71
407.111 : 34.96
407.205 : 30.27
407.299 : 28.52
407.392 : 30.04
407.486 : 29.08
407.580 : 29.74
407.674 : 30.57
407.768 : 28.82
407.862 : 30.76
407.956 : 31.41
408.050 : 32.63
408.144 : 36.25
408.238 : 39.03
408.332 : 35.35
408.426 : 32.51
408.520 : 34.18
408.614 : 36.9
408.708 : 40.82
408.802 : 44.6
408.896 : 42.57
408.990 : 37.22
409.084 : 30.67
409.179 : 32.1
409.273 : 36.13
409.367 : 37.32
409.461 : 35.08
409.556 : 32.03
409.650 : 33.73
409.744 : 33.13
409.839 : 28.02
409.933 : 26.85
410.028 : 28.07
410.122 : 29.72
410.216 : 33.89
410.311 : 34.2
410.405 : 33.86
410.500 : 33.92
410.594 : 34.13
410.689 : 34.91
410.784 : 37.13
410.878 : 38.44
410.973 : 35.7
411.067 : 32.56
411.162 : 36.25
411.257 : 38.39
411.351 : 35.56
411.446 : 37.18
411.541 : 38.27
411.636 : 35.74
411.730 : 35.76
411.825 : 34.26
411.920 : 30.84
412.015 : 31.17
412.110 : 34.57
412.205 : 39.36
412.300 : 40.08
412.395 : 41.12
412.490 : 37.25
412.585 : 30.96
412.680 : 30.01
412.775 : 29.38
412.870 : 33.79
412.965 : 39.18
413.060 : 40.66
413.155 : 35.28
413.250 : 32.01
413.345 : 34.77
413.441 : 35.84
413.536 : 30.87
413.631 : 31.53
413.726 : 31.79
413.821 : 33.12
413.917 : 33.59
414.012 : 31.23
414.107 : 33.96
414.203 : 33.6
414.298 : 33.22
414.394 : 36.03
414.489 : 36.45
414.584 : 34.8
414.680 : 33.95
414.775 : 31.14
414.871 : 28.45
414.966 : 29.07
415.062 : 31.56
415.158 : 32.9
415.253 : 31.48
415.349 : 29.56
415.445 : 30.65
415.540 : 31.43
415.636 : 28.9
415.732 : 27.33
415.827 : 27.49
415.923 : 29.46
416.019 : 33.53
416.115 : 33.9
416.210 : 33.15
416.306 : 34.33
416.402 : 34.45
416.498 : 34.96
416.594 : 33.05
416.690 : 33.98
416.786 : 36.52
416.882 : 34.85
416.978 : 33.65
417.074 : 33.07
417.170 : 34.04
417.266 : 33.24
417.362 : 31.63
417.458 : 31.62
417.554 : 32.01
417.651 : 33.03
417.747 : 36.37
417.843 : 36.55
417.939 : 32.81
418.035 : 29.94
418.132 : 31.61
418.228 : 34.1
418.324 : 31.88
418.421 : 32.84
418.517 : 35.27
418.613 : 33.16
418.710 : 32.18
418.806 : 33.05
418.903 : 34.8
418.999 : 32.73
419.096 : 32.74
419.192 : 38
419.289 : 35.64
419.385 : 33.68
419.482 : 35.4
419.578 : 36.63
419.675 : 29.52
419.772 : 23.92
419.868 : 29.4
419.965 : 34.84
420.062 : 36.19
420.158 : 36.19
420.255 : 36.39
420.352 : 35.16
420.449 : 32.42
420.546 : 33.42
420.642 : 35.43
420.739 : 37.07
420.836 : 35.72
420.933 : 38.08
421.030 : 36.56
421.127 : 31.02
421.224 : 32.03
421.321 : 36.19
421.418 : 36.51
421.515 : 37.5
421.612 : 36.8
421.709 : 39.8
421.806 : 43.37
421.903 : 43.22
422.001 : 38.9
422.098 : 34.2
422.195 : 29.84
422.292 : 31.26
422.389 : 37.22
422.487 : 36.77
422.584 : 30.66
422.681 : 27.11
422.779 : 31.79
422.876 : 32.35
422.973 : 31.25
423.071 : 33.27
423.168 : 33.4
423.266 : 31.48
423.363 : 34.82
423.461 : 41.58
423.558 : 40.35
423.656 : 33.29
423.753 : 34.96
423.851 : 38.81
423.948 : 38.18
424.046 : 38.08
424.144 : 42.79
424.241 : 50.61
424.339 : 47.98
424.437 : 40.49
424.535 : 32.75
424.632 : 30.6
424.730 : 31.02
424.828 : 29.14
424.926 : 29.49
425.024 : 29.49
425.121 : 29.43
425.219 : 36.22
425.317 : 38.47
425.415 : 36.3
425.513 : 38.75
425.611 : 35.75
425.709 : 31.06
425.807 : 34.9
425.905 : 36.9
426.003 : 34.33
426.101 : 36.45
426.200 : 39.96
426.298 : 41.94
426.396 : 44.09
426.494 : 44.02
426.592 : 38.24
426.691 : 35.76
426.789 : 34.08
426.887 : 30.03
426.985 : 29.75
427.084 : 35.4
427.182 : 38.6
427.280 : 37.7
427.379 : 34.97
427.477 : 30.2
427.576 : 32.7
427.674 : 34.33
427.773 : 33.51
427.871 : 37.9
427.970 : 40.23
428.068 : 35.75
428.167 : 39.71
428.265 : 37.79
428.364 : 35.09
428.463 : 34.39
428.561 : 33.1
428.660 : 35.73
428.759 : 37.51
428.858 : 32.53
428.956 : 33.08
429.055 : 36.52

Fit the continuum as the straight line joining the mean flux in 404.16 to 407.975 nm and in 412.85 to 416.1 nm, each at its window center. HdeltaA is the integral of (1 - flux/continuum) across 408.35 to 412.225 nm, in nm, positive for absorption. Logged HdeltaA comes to -0.36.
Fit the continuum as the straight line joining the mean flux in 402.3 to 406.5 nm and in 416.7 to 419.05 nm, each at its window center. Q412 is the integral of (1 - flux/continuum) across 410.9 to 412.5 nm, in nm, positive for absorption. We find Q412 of -0.15 nm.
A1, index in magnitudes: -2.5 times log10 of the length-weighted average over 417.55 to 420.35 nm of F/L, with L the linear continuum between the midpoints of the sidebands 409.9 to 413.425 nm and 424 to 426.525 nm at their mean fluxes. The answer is 0.07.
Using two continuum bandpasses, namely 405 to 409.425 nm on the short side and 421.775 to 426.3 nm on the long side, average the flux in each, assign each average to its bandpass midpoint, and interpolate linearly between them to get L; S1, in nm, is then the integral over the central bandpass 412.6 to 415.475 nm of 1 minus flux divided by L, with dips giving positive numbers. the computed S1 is 0.077 nm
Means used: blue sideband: 32.7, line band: 33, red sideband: 35.7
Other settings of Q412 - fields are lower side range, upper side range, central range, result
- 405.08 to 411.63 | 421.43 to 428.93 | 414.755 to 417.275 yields 0.17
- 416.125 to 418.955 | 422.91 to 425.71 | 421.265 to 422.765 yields -0.03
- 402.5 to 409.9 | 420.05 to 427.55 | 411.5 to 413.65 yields -0.06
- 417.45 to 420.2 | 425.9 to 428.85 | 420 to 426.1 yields -0.14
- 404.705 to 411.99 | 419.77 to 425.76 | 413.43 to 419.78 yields 0.30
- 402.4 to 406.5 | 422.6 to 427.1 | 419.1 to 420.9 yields 0.04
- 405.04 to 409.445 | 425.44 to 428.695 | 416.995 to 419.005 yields 0.08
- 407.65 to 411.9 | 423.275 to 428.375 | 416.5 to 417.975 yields 0.07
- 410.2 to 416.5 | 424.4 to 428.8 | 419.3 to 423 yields 0.01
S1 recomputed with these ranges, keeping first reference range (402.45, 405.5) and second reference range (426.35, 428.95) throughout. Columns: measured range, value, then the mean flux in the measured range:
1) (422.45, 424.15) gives 0.02 nm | 34.8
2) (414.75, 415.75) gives 0.12 nm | 30.3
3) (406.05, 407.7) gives 0.11 nm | 31.3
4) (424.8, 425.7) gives 0.05 nm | 33.7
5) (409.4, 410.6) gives 0.06 nm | 32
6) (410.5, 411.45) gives -0.05 nm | 35.9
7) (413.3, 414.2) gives 0.03 nm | 33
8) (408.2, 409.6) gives -0.11 nm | 36.4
